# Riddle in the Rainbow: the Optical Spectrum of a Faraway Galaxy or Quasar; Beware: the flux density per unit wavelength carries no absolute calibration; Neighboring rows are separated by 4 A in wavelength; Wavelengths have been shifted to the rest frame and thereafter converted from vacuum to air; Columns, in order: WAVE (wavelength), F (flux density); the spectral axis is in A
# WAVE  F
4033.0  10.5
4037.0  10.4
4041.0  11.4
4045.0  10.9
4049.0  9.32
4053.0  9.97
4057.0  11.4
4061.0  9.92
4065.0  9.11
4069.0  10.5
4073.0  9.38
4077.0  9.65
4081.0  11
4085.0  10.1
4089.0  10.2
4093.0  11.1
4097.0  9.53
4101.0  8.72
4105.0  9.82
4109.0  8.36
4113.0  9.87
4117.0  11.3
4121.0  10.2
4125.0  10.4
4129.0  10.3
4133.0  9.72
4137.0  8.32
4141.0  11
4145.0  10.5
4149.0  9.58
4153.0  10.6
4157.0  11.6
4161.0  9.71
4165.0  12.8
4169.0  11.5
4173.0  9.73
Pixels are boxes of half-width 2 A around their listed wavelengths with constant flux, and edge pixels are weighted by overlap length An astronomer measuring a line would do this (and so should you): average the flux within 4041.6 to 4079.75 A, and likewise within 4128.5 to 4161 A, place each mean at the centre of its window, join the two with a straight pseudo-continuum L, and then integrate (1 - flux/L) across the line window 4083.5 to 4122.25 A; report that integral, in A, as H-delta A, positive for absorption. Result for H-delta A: 0.8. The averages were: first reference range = 10.1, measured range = 9.91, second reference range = 10.2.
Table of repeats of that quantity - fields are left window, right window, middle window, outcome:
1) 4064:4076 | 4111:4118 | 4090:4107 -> 0.6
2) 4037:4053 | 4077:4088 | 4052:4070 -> 0.4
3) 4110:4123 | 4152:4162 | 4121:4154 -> 1.5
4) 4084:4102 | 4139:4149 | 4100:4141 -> 1.9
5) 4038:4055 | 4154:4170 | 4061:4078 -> 1.4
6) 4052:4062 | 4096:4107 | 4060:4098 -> -0.5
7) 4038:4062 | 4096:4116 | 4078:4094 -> -1.2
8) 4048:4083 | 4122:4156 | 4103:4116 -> 0.7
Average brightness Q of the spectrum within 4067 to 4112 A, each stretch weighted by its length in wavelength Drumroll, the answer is 9.85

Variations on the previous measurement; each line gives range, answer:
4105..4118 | 9.73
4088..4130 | 9.97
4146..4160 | 10.5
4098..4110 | 9.06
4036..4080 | 10.2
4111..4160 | 10.3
